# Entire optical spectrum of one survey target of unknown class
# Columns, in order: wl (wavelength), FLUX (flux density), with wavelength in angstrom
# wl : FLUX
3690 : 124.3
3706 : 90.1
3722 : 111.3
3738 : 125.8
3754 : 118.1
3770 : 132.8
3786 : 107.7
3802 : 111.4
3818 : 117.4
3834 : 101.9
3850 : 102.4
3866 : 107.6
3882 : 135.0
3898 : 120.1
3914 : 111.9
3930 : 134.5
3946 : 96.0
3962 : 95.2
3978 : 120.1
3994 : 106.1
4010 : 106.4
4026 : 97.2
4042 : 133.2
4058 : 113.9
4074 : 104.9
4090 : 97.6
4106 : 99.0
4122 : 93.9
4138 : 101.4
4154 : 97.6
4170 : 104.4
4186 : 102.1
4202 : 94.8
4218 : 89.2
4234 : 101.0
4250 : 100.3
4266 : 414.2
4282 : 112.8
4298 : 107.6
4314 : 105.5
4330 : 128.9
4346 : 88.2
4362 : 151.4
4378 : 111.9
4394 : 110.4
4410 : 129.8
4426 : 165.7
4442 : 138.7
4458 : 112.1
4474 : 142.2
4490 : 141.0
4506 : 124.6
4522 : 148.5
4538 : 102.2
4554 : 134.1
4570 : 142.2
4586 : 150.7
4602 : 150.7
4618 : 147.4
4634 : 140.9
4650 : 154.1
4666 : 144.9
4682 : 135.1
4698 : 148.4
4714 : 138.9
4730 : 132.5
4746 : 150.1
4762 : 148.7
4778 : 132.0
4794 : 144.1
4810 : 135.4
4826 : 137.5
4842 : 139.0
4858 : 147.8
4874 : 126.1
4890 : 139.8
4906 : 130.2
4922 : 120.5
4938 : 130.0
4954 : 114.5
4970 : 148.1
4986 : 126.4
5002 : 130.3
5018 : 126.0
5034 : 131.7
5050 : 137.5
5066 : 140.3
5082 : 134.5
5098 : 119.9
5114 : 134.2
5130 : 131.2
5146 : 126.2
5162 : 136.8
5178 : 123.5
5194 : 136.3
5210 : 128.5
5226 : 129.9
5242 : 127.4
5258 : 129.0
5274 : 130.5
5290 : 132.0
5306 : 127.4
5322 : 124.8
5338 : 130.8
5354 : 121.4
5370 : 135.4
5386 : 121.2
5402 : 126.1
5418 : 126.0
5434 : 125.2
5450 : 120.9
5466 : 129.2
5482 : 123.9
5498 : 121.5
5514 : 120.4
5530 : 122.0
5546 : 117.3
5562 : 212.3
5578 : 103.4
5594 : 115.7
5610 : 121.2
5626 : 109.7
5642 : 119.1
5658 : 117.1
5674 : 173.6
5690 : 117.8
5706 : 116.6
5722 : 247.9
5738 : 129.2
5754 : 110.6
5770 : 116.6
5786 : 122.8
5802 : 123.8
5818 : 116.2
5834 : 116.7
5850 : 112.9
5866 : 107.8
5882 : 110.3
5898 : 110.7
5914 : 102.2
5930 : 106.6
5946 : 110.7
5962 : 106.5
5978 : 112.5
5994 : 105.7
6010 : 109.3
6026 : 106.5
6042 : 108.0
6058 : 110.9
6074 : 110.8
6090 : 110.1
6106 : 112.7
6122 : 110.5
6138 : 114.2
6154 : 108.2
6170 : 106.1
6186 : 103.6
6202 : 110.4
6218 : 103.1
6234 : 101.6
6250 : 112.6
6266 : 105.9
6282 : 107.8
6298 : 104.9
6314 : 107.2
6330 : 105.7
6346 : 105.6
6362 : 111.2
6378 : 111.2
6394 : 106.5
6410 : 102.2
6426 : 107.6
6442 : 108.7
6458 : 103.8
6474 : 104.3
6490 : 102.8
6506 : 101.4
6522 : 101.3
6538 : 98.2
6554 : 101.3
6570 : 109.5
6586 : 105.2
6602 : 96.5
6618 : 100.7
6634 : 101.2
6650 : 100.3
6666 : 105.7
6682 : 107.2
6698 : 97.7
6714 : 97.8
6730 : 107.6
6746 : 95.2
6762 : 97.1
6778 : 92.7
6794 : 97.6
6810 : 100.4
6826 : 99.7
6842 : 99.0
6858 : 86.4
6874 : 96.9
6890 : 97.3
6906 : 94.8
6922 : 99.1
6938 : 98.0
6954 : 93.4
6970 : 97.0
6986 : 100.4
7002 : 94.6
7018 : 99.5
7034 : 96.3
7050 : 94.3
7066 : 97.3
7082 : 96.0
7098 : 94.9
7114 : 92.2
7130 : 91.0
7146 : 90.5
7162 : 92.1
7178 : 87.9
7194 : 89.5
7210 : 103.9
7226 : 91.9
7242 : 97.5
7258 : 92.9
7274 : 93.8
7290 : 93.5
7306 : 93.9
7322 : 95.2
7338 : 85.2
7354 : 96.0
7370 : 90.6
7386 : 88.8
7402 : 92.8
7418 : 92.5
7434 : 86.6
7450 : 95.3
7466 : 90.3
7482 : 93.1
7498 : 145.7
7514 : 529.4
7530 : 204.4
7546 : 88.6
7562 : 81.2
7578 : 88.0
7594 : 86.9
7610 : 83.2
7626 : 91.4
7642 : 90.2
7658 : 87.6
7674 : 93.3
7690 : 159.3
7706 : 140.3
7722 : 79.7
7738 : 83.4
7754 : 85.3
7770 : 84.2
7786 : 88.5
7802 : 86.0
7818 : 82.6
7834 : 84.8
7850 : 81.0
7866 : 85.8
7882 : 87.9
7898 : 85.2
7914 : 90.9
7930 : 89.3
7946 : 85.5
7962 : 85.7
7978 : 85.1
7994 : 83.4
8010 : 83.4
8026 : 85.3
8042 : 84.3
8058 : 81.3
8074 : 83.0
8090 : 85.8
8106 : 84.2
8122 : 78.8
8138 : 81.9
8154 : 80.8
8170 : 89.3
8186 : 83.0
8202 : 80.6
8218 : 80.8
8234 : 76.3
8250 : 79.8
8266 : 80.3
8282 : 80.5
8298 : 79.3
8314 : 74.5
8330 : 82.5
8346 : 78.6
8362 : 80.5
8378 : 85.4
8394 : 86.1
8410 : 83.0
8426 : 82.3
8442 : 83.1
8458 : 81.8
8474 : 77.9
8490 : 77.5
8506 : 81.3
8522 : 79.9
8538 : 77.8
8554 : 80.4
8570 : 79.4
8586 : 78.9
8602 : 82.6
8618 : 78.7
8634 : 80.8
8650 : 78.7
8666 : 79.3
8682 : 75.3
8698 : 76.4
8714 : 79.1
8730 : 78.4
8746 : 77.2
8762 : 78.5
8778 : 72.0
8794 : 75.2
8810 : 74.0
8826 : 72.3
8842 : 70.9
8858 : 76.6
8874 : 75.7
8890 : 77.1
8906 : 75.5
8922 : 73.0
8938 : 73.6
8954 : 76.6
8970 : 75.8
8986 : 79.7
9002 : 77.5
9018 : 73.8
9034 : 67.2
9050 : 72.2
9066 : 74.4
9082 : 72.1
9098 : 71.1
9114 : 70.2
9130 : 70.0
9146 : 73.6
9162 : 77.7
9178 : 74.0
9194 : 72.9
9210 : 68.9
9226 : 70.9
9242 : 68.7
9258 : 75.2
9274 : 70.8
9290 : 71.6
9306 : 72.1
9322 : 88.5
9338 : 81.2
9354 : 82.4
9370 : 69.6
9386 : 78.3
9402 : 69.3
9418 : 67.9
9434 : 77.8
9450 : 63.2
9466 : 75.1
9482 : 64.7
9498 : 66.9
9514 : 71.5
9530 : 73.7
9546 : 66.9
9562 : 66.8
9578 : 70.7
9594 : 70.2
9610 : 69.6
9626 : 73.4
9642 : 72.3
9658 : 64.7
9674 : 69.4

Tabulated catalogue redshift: 0.14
